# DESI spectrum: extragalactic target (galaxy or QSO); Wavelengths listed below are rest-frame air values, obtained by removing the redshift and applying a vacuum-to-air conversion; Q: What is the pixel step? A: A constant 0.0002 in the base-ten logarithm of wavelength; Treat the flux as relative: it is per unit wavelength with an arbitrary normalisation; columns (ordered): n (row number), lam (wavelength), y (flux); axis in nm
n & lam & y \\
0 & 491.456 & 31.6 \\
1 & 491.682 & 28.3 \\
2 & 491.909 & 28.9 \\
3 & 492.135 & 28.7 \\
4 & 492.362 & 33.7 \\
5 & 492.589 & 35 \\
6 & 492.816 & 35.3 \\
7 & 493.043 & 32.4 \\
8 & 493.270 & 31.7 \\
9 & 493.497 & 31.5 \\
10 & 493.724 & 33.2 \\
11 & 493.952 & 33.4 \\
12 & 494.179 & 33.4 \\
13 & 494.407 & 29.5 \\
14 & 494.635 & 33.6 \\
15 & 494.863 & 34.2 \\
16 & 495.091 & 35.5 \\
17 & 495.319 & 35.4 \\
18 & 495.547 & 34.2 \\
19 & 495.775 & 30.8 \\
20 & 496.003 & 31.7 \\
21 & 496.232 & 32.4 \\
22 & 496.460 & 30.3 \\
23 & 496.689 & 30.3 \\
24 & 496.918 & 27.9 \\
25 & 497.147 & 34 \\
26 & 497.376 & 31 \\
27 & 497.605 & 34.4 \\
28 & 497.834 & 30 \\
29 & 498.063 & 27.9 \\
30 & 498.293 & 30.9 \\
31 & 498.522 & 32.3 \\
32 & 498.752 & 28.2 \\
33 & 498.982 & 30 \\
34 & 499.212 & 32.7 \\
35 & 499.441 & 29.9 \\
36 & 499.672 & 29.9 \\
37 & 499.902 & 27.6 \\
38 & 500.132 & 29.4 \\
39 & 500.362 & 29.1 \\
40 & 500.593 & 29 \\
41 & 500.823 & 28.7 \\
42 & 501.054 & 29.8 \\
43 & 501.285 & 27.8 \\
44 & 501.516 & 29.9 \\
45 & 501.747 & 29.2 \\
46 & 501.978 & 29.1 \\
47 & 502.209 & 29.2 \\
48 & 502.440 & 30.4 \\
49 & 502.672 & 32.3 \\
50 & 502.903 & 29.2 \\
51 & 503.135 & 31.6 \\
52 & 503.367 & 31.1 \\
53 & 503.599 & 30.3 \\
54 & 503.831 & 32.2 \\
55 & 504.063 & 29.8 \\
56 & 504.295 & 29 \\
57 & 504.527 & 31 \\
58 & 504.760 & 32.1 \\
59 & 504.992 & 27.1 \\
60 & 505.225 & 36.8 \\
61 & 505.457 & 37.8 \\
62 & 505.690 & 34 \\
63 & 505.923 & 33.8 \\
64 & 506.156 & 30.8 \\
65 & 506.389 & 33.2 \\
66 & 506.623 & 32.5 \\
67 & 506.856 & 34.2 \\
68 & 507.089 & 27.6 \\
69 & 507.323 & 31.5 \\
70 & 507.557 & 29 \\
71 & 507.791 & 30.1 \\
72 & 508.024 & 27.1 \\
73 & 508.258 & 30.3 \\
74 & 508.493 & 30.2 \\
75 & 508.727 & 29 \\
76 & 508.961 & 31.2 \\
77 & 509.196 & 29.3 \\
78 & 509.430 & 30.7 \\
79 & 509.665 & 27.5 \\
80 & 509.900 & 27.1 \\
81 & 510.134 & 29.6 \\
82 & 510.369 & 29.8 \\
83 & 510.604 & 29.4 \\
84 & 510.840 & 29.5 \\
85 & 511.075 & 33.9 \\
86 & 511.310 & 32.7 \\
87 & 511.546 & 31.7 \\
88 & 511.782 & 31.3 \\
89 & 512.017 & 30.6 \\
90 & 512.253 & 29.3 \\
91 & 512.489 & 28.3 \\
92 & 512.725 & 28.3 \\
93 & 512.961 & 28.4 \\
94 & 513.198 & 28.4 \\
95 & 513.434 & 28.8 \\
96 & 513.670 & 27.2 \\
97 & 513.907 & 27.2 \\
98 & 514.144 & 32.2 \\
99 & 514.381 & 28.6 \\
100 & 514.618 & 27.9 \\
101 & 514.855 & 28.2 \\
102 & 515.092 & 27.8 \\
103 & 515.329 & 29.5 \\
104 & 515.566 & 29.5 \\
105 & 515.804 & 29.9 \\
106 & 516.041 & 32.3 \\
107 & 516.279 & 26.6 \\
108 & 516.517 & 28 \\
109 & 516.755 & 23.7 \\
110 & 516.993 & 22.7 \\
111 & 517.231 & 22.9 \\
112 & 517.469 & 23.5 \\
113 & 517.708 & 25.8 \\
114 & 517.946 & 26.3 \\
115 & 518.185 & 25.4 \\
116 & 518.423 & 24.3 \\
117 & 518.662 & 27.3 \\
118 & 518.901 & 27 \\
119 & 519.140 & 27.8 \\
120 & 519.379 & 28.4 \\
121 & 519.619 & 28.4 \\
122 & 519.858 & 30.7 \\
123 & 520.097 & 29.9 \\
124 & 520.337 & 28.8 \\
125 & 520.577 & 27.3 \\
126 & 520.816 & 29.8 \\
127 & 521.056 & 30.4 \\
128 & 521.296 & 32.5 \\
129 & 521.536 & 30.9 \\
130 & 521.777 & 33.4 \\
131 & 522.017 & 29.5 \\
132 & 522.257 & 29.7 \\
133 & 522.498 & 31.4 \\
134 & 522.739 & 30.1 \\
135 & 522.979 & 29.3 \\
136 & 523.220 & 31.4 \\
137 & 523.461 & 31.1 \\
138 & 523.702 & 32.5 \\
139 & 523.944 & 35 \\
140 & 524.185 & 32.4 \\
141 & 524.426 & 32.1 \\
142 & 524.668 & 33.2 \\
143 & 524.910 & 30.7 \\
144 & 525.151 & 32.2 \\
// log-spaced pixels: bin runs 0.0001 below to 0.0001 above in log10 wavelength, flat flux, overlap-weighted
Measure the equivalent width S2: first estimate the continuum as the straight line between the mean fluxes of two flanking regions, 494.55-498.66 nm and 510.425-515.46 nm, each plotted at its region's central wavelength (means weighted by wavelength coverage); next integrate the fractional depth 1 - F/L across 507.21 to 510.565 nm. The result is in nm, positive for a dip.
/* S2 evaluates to 0.07 nm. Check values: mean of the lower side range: 32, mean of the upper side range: 29.5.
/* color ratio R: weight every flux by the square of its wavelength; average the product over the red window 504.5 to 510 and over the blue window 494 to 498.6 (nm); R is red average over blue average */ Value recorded 1.0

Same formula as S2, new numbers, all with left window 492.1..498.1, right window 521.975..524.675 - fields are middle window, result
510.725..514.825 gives 0.280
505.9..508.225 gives 0.084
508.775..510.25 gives 0.124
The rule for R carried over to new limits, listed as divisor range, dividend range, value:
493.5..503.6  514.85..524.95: 1.02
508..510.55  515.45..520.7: 0.96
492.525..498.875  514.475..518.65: 0.90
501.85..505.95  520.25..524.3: 1.06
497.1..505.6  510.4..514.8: 1.01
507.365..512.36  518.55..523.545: 1.04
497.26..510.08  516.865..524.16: 1.01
